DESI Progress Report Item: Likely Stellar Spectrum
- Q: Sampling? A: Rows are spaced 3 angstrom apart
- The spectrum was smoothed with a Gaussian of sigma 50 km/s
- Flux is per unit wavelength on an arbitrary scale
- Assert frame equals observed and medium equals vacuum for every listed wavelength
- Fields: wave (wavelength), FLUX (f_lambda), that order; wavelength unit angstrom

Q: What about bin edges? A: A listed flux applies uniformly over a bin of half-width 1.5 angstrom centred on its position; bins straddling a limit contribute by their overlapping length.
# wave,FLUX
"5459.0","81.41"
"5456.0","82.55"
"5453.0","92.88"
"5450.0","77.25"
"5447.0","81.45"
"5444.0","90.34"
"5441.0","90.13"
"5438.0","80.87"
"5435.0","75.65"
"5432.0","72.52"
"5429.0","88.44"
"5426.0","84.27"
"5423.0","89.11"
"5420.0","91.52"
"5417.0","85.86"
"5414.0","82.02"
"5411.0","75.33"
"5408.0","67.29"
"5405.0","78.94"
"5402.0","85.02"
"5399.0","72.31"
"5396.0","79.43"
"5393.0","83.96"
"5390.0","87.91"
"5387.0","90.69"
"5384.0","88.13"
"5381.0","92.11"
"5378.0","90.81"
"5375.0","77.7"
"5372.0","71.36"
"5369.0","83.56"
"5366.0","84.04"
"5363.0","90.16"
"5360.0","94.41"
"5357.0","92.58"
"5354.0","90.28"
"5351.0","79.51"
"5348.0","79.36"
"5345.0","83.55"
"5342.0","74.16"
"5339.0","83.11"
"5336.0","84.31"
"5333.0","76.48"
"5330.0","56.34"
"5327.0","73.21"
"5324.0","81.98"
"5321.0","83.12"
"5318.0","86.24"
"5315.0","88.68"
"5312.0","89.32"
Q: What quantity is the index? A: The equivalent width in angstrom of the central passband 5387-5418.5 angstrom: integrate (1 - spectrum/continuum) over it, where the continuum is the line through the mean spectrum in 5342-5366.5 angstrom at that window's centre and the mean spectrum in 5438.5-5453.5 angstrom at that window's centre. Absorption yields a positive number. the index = 2.0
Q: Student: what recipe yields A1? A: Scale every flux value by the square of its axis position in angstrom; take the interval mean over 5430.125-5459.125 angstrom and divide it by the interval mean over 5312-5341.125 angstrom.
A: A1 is 1.08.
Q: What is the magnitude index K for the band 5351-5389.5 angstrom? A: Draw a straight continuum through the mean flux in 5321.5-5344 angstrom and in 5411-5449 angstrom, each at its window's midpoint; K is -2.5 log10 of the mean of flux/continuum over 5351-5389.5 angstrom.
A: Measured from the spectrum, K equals -0.10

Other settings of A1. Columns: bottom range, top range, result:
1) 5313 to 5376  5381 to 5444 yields 1.04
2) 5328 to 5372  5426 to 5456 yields 1.05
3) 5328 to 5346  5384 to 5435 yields 1.11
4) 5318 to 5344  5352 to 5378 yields 1.12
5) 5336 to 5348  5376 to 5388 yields 1.13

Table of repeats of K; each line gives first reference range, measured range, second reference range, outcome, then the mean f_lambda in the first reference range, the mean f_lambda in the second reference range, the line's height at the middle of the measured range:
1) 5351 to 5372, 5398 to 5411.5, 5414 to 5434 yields 0.13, 87.2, 84.8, 85.5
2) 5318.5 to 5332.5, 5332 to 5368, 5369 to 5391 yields -0.06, 74.8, 85.3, 79.5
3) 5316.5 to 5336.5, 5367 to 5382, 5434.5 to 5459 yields -0.04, 77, 84.1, 79.8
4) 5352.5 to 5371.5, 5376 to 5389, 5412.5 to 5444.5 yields -0.03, 88.2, 84.4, 87.1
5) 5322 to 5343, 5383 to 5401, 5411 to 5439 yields -0.04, 75.9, 83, 80.4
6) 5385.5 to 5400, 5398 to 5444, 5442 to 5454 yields 0.03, 83.2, 85.4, 84.3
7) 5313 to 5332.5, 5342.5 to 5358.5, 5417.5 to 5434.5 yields -0.06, 78.5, 84.7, 80.1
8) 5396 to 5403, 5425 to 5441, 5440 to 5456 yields 0.03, 78.4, 85.9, 83.6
